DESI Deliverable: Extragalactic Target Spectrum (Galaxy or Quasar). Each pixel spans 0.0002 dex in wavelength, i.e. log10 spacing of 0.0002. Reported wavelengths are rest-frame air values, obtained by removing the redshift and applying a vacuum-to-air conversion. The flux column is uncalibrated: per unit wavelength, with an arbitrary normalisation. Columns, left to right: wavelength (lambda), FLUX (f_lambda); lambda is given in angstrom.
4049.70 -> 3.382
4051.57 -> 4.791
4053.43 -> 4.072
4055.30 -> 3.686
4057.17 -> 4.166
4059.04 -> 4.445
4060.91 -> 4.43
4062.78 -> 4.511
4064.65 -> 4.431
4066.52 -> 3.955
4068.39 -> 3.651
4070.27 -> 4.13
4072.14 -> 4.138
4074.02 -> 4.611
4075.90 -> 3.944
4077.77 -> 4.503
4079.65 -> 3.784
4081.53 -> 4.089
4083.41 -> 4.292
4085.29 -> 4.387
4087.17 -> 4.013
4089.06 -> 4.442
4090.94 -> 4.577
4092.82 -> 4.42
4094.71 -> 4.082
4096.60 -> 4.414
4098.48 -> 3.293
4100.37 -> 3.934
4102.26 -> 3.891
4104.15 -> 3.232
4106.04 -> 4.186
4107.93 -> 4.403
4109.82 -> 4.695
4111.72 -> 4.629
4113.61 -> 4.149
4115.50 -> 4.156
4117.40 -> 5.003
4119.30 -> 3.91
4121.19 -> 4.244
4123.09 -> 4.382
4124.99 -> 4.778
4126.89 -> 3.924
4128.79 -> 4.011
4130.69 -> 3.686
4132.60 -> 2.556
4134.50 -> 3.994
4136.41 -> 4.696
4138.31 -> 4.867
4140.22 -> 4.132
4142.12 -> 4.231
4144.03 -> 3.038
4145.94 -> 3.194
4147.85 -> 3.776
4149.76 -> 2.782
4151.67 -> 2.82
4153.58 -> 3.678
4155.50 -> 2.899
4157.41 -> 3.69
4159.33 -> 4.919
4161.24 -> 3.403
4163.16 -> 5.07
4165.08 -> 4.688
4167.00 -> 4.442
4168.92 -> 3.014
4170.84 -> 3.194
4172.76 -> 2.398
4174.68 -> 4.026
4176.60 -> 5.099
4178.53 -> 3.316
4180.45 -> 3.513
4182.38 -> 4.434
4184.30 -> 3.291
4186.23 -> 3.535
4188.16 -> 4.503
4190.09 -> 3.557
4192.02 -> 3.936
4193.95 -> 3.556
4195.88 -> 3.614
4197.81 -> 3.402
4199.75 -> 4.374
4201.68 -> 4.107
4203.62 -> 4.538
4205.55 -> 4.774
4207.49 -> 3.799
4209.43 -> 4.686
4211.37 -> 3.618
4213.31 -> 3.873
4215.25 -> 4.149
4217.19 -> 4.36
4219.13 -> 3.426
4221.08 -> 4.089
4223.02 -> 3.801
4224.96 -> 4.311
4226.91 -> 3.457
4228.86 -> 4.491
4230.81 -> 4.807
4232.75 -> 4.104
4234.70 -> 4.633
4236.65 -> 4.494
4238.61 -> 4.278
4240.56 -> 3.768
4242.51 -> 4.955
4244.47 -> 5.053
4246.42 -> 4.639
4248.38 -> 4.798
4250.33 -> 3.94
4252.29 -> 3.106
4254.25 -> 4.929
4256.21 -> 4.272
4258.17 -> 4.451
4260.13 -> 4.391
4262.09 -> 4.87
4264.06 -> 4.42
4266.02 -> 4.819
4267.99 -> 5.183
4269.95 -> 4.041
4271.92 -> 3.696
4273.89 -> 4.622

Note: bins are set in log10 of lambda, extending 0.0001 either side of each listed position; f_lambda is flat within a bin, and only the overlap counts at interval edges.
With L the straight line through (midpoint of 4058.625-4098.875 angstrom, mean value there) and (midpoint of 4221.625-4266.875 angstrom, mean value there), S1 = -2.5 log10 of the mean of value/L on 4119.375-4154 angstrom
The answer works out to 0.12 mag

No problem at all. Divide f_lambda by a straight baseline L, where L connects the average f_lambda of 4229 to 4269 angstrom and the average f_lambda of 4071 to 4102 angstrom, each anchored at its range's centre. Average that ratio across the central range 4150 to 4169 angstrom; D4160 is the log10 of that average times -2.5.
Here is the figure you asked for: 0.12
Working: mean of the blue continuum 4.18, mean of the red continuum 4.5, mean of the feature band 3.86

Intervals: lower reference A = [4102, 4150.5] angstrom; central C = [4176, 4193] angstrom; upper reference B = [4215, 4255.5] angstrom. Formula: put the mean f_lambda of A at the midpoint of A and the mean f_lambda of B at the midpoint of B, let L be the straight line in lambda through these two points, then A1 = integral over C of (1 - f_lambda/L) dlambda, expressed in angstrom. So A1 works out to 1.1 angstrom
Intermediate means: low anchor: 4.03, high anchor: 4.27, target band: 3.88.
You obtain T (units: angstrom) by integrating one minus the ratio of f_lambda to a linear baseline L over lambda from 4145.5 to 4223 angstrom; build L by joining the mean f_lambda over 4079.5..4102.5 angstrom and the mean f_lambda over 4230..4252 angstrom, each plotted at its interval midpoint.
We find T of 8.8 angstrom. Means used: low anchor 4.14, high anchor 4.45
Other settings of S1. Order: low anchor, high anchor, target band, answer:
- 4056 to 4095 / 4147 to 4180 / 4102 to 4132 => -0.054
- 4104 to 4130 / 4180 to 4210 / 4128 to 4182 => 0.103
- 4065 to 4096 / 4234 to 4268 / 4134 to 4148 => 0.077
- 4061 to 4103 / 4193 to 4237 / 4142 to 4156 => 0.258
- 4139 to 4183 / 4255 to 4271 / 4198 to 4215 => -0.021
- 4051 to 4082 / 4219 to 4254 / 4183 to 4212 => 0.075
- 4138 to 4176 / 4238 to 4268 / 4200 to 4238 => 0.003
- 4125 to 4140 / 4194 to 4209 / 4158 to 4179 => 0.022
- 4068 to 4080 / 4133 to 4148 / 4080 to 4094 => -0.048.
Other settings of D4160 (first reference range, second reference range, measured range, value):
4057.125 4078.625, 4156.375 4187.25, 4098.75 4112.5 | 0.01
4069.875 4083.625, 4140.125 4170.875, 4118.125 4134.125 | -0.02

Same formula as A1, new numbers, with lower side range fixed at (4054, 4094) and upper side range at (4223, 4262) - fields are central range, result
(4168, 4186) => 3.0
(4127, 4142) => 0.9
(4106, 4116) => -0.3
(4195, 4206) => 0.5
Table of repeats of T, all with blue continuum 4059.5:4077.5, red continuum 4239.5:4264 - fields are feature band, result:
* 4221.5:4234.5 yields 0.6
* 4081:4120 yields 0.5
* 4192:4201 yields 1.2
